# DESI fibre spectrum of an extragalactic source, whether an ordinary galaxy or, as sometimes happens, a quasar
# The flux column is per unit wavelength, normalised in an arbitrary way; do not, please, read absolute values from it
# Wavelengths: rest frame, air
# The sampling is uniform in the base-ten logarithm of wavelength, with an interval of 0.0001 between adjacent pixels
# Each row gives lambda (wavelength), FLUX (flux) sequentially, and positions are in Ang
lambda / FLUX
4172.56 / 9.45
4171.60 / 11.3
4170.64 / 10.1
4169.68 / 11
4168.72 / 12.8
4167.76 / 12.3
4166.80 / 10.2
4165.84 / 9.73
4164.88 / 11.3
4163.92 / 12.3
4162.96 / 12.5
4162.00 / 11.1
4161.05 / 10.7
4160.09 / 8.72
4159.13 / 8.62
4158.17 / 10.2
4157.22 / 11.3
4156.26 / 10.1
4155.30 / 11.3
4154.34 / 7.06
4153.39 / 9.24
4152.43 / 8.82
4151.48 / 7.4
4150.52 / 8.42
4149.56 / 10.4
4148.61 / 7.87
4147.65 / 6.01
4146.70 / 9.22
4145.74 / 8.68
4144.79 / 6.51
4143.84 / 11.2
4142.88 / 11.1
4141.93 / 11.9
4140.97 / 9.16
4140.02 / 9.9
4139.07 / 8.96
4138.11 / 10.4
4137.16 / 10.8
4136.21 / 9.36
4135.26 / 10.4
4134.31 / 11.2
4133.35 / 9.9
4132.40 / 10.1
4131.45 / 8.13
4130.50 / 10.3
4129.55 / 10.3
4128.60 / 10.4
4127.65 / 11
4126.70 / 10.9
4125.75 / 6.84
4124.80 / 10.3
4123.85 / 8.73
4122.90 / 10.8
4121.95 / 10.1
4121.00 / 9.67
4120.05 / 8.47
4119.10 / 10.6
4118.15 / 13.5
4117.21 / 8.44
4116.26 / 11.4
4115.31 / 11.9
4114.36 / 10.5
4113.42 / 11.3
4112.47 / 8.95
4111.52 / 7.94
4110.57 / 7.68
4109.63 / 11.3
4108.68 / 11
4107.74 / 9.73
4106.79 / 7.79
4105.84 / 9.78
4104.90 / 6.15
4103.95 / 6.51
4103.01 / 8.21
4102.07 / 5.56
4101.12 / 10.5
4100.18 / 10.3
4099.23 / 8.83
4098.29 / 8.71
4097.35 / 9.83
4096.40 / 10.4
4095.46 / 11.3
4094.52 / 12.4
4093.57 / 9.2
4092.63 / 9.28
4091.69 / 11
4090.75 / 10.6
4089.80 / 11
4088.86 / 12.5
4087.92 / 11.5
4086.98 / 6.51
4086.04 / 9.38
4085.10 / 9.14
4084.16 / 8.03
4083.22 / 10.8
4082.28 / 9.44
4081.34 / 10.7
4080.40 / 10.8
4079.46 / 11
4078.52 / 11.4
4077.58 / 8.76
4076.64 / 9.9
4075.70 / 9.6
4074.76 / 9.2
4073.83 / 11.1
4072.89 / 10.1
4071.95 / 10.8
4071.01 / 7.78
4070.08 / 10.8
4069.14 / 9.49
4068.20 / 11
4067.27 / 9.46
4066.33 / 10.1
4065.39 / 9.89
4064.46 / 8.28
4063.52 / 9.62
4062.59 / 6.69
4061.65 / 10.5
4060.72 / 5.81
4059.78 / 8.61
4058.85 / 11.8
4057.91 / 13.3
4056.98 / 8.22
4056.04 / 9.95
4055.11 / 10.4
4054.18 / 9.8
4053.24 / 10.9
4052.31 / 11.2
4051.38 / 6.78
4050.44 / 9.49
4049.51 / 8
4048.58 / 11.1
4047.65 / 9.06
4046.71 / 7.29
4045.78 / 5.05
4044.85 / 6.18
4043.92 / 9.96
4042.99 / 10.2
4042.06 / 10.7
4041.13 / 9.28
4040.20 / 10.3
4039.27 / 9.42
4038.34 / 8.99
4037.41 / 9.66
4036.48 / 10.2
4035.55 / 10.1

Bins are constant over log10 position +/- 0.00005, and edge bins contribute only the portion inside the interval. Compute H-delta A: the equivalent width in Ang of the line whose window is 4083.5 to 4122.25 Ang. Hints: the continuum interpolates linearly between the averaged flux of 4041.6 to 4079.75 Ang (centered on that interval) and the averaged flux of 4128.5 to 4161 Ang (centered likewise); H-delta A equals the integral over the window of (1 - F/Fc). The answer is -0.74 Ang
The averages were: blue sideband 9.49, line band 9.68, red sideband 9.52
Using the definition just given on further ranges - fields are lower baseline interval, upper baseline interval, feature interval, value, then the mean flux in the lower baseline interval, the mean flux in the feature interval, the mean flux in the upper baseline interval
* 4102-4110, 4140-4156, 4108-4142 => -4.9 Ang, 8.56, 10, 9.06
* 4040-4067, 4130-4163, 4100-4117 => 0.4 Ang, 9.25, 9.22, 9.59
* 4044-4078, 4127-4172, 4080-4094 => -0.7 Ang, 9.34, 9.99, 10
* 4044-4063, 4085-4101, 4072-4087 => -0.2 Ang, 9.03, 9.87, 10.1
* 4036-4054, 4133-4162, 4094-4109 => 0.3 Ang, 9.15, 9.17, 9.52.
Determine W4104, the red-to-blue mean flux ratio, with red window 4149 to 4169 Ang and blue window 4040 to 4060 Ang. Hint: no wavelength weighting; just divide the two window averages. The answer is 1.08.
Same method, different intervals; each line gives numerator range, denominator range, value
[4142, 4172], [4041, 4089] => 1.04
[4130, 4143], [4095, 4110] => 1.11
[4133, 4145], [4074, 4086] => 1.02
